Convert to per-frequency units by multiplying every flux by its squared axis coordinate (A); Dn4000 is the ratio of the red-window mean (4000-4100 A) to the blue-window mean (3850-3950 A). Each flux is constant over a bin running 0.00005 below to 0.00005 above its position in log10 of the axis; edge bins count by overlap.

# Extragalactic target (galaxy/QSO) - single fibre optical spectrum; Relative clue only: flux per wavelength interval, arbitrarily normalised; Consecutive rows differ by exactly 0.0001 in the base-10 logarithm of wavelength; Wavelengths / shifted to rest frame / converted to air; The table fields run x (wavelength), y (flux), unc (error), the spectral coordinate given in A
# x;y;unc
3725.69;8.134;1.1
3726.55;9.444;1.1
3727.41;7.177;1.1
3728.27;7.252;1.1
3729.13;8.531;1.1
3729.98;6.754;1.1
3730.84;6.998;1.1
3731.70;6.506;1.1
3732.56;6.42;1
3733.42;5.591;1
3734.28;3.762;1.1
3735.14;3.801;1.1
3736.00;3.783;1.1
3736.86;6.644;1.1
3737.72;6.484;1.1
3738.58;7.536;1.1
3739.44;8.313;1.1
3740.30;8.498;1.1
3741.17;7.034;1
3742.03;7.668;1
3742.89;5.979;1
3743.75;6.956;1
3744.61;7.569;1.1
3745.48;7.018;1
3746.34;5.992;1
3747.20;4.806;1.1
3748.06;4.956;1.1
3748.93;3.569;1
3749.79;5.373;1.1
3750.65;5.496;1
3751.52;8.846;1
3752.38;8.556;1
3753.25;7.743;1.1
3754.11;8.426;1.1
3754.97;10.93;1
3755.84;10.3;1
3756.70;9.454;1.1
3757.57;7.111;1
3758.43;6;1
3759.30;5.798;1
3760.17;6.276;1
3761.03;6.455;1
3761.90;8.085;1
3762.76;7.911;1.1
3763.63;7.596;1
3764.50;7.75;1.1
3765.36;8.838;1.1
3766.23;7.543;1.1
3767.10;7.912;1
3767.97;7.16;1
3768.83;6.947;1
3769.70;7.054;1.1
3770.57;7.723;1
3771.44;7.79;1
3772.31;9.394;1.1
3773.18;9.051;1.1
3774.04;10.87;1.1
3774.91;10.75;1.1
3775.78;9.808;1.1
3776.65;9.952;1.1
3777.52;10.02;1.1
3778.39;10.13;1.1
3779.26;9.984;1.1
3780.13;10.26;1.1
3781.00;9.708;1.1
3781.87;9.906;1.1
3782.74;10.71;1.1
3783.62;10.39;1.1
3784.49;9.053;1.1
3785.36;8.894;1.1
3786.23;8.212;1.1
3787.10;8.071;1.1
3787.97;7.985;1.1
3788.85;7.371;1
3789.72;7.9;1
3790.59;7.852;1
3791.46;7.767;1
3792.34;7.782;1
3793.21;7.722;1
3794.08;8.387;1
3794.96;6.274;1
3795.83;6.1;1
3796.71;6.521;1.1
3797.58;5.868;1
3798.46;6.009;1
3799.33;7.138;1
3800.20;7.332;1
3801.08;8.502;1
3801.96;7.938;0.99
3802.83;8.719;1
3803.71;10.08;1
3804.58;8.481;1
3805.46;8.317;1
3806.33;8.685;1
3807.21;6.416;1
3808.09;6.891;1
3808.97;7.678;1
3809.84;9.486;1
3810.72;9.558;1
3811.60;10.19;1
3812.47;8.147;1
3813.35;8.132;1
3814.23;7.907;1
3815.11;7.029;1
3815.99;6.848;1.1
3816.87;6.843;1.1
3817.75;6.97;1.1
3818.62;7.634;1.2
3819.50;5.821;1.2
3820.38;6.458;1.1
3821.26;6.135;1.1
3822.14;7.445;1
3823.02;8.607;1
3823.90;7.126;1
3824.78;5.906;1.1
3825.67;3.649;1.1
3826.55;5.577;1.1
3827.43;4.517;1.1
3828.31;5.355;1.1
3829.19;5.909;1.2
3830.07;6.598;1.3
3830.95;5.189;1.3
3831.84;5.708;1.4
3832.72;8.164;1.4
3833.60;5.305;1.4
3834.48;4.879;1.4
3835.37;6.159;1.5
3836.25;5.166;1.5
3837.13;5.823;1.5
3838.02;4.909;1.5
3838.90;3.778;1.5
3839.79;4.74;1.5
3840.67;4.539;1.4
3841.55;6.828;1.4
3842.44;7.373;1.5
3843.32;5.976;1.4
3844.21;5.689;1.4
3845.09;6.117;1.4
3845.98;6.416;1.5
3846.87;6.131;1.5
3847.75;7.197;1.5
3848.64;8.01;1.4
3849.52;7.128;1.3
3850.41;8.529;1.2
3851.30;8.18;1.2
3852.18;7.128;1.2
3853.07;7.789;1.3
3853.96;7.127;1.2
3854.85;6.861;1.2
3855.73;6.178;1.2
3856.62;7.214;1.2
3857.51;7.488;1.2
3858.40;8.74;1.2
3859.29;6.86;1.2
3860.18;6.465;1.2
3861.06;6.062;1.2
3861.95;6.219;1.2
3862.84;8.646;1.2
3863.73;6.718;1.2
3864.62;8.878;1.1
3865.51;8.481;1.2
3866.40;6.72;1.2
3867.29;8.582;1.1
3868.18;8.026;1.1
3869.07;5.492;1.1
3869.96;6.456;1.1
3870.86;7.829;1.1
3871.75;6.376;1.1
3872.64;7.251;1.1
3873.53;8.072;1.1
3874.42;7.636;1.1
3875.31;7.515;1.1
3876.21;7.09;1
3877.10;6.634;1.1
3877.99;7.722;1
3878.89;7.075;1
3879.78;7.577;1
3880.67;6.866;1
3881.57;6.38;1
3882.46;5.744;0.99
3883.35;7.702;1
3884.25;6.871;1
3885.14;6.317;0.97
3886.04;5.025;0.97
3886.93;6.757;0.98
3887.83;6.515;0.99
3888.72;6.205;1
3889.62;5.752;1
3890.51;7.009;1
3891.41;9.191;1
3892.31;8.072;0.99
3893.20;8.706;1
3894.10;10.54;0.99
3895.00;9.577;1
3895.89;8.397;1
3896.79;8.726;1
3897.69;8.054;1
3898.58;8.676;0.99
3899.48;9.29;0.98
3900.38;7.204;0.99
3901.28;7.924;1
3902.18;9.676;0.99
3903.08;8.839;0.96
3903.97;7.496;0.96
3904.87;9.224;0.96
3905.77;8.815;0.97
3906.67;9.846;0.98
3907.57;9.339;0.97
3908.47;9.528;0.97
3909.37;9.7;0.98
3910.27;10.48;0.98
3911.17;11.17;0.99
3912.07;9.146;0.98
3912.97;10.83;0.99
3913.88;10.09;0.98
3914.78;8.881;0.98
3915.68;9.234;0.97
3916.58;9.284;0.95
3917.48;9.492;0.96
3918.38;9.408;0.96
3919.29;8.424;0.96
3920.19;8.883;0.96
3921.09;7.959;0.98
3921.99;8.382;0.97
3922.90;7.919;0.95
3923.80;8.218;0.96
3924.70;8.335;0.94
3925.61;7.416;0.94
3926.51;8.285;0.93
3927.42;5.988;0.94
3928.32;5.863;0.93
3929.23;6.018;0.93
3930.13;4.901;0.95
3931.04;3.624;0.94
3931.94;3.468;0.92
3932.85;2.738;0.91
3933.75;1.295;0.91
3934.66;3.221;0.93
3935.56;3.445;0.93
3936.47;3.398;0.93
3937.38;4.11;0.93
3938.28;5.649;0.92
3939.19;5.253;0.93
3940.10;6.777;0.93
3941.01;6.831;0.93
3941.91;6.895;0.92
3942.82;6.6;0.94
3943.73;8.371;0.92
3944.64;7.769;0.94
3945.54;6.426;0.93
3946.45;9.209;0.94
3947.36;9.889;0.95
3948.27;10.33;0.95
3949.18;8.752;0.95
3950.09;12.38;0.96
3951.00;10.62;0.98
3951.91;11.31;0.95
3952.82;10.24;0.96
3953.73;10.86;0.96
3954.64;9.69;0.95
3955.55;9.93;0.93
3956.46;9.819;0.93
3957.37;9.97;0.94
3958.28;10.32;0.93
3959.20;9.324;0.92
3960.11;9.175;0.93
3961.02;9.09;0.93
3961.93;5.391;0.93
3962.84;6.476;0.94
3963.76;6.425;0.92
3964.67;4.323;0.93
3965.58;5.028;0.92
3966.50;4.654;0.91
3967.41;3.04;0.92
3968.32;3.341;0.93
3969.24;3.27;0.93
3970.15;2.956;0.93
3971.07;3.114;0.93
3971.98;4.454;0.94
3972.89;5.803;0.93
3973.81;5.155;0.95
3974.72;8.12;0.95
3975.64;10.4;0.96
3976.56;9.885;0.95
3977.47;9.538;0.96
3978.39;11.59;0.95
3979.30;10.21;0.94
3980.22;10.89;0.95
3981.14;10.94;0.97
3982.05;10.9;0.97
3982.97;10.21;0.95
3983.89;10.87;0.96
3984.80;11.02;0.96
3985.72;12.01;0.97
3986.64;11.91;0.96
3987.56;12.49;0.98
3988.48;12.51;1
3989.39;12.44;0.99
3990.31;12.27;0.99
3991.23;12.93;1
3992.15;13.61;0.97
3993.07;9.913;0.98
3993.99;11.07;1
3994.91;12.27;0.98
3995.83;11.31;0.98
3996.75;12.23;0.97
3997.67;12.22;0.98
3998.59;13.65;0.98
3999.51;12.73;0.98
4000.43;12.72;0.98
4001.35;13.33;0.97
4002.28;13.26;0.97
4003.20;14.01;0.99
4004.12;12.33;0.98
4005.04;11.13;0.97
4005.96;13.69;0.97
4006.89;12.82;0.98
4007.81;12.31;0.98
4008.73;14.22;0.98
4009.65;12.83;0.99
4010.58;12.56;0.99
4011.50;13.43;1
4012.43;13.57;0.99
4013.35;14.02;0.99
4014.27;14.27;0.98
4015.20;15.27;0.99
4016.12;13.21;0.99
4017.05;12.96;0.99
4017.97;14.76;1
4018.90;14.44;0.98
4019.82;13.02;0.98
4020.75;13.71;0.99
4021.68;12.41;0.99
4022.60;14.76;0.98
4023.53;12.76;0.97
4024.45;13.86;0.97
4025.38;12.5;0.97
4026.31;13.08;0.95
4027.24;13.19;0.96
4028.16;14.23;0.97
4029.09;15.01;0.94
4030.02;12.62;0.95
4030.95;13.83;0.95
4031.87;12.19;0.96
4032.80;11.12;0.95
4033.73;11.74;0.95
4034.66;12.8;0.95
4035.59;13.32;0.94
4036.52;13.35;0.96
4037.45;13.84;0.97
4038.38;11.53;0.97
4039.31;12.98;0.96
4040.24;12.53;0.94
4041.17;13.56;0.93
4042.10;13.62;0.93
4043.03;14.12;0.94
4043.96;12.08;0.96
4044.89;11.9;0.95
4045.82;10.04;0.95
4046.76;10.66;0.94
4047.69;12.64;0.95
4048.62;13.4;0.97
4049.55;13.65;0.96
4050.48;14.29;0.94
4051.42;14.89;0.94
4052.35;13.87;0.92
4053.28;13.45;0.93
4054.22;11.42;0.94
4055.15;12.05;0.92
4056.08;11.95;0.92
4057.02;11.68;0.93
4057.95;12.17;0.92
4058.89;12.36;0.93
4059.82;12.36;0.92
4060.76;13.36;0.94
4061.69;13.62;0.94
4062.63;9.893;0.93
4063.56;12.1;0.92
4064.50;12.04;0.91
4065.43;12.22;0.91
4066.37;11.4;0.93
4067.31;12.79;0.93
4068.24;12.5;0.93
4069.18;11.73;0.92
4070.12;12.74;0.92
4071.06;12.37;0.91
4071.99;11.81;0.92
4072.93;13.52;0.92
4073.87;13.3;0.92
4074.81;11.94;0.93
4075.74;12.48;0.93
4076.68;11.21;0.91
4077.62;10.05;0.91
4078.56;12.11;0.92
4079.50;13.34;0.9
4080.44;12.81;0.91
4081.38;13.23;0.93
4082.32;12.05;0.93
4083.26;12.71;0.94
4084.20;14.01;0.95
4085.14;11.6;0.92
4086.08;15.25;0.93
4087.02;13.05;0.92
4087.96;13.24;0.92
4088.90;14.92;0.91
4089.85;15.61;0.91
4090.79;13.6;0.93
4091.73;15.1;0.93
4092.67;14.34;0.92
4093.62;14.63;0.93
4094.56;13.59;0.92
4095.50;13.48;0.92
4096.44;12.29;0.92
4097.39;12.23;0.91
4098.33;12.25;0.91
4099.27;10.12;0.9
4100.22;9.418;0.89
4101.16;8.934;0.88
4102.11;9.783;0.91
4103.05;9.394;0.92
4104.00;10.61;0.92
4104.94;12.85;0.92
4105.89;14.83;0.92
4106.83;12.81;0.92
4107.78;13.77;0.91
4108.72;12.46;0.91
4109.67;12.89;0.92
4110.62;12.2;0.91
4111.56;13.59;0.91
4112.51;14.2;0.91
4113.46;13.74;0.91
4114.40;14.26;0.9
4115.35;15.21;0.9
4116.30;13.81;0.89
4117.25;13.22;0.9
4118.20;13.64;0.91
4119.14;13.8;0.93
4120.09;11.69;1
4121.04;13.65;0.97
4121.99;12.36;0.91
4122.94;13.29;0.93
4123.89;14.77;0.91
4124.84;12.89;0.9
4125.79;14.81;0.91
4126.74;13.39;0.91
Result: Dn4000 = 1.9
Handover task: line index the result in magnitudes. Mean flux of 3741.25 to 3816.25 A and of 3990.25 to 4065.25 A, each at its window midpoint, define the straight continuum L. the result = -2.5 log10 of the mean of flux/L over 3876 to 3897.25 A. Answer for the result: 0.34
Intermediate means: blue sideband 7.97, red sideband 12.9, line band 7.36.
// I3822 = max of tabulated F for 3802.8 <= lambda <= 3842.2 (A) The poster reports 10.19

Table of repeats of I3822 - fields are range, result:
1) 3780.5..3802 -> 10.71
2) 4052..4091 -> 15.61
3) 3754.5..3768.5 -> 10.93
